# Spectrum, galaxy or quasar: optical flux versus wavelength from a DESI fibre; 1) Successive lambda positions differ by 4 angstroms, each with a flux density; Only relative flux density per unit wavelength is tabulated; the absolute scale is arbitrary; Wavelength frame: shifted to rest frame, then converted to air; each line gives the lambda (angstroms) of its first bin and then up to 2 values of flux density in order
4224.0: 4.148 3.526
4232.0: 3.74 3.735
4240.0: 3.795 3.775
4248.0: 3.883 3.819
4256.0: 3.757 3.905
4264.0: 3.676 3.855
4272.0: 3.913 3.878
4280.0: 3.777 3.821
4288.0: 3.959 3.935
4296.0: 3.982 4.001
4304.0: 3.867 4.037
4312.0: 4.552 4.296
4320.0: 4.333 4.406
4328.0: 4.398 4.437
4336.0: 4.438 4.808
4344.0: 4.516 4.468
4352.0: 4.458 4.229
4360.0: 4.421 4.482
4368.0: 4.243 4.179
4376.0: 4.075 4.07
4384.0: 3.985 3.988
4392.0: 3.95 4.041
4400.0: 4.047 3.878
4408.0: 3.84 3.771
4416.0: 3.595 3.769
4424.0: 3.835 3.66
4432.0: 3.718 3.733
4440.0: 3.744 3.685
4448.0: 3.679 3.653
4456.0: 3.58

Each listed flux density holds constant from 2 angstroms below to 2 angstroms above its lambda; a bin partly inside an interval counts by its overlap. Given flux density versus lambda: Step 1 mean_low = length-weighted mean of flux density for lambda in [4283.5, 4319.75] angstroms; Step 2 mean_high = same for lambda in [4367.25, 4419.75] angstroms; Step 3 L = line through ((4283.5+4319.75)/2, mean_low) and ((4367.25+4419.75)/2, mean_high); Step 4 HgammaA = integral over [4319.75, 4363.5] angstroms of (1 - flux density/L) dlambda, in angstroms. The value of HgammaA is -4.7 angstroms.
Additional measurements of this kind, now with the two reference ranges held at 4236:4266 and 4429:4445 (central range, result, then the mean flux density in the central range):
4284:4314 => -2.0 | 4.03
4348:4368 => -3.4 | 4.39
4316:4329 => -2.1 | 4.36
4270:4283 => -0.2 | 3.85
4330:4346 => -3.4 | 4.55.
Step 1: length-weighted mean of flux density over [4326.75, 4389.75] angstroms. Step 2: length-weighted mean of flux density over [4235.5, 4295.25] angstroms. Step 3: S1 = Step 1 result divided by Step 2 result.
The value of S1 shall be 1.13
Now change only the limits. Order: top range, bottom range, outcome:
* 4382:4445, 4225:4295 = 1.00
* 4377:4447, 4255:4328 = 0.96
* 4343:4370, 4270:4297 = 1.13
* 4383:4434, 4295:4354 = 0.89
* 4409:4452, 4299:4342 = 0.86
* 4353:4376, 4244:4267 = 1.13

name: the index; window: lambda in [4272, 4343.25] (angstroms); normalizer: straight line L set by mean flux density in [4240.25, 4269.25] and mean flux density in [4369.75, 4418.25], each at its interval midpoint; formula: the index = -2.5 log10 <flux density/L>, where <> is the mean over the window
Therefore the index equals -0.083 mag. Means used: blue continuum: 3.81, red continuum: 3.95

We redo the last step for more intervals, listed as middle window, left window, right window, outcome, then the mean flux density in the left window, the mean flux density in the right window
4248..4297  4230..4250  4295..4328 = 0.03 mag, 3.79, 4.2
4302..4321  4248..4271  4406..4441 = -0.11 mag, 3.81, 3.74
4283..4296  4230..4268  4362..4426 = -0.02 mag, 3.79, 3.98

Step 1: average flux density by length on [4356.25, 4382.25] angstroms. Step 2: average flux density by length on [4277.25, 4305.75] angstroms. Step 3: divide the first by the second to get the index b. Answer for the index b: 1.1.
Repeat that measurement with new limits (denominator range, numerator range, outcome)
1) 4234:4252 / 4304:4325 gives 1.13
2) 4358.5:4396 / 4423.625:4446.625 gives 0.90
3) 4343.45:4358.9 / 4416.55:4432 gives 0.85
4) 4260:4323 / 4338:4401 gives 1.06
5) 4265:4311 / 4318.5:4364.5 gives 1.14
